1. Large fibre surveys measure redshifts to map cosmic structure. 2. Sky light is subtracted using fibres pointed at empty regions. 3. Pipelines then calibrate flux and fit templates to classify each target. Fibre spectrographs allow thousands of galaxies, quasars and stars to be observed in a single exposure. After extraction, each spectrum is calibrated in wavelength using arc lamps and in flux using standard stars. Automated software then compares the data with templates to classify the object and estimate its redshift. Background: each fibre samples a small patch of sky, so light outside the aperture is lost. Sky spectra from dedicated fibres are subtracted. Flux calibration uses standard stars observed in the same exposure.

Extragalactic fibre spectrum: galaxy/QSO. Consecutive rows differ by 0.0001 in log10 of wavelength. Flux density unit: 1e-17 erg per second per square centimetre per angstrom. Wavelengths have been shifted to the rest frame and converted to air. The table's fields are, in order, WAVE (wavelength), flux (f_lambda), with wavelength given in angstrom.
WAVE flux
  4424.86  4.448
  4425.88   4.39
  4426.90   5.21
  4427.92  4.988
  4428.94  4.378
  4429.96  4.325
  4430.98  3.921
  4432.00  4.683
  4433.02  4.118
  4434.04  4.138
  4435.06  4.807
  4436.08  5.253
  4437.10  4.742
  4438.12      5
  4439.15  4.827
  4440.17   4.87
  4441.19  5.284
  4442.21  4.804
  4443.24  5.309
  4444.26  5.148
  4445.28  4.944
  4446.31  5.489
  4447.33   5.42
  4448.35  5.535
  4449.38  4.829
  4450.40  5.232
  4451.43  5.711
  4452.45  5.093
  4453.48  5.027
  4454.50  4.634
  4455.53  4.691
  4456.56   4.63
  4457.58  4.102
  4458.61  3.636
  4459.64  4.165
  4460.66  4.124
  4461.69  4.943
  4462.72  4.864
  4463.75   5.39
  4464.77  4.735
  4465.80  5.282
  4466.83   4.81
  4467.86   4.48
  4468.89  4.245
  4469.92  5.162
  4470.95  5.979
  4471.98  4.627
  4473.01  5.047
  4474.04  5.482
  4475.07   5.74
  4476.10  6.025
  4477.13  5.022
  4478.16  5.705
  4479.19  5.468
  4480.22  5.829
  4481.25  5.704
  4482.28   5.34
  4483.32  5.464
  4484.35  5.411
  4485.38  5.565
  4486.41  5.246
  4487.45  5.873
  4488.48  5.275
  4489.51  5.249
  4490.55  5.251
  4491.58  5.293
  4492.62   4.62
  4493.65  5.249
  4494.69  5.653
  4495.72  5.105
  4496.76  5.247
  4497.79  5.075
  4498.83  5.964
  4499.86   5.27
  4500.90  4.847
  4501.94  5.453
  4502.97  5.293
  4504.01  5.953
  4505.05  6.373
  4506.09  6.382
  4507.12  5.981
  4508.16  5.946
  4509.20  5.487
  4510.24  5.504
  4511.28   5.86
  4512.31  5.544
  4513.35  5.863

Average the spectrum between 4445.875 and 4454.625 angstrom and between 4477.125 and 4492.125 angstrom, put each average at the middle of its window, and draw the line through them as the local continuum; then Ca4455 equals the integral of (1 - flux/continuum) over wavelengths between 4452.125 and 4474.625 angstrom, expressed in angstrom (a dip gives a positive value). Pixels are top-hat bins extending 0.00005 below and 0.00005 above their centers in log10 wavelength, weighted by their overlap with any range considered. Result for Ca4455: 2.3 angstrom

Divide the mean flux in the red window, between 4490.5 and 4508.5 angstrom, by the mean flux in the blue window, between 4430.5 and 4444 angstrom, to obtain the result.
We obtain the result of 1.16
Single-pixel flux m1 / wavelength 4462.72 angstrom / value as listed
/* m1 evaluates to 4.864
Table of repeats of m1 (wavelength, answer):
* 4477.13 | 5.022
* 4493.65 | 5.249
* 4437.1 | 4.742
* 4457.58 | 4.102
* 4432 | 4.683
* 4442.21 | 4.804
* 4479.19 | 5.468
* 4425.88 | 4.39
